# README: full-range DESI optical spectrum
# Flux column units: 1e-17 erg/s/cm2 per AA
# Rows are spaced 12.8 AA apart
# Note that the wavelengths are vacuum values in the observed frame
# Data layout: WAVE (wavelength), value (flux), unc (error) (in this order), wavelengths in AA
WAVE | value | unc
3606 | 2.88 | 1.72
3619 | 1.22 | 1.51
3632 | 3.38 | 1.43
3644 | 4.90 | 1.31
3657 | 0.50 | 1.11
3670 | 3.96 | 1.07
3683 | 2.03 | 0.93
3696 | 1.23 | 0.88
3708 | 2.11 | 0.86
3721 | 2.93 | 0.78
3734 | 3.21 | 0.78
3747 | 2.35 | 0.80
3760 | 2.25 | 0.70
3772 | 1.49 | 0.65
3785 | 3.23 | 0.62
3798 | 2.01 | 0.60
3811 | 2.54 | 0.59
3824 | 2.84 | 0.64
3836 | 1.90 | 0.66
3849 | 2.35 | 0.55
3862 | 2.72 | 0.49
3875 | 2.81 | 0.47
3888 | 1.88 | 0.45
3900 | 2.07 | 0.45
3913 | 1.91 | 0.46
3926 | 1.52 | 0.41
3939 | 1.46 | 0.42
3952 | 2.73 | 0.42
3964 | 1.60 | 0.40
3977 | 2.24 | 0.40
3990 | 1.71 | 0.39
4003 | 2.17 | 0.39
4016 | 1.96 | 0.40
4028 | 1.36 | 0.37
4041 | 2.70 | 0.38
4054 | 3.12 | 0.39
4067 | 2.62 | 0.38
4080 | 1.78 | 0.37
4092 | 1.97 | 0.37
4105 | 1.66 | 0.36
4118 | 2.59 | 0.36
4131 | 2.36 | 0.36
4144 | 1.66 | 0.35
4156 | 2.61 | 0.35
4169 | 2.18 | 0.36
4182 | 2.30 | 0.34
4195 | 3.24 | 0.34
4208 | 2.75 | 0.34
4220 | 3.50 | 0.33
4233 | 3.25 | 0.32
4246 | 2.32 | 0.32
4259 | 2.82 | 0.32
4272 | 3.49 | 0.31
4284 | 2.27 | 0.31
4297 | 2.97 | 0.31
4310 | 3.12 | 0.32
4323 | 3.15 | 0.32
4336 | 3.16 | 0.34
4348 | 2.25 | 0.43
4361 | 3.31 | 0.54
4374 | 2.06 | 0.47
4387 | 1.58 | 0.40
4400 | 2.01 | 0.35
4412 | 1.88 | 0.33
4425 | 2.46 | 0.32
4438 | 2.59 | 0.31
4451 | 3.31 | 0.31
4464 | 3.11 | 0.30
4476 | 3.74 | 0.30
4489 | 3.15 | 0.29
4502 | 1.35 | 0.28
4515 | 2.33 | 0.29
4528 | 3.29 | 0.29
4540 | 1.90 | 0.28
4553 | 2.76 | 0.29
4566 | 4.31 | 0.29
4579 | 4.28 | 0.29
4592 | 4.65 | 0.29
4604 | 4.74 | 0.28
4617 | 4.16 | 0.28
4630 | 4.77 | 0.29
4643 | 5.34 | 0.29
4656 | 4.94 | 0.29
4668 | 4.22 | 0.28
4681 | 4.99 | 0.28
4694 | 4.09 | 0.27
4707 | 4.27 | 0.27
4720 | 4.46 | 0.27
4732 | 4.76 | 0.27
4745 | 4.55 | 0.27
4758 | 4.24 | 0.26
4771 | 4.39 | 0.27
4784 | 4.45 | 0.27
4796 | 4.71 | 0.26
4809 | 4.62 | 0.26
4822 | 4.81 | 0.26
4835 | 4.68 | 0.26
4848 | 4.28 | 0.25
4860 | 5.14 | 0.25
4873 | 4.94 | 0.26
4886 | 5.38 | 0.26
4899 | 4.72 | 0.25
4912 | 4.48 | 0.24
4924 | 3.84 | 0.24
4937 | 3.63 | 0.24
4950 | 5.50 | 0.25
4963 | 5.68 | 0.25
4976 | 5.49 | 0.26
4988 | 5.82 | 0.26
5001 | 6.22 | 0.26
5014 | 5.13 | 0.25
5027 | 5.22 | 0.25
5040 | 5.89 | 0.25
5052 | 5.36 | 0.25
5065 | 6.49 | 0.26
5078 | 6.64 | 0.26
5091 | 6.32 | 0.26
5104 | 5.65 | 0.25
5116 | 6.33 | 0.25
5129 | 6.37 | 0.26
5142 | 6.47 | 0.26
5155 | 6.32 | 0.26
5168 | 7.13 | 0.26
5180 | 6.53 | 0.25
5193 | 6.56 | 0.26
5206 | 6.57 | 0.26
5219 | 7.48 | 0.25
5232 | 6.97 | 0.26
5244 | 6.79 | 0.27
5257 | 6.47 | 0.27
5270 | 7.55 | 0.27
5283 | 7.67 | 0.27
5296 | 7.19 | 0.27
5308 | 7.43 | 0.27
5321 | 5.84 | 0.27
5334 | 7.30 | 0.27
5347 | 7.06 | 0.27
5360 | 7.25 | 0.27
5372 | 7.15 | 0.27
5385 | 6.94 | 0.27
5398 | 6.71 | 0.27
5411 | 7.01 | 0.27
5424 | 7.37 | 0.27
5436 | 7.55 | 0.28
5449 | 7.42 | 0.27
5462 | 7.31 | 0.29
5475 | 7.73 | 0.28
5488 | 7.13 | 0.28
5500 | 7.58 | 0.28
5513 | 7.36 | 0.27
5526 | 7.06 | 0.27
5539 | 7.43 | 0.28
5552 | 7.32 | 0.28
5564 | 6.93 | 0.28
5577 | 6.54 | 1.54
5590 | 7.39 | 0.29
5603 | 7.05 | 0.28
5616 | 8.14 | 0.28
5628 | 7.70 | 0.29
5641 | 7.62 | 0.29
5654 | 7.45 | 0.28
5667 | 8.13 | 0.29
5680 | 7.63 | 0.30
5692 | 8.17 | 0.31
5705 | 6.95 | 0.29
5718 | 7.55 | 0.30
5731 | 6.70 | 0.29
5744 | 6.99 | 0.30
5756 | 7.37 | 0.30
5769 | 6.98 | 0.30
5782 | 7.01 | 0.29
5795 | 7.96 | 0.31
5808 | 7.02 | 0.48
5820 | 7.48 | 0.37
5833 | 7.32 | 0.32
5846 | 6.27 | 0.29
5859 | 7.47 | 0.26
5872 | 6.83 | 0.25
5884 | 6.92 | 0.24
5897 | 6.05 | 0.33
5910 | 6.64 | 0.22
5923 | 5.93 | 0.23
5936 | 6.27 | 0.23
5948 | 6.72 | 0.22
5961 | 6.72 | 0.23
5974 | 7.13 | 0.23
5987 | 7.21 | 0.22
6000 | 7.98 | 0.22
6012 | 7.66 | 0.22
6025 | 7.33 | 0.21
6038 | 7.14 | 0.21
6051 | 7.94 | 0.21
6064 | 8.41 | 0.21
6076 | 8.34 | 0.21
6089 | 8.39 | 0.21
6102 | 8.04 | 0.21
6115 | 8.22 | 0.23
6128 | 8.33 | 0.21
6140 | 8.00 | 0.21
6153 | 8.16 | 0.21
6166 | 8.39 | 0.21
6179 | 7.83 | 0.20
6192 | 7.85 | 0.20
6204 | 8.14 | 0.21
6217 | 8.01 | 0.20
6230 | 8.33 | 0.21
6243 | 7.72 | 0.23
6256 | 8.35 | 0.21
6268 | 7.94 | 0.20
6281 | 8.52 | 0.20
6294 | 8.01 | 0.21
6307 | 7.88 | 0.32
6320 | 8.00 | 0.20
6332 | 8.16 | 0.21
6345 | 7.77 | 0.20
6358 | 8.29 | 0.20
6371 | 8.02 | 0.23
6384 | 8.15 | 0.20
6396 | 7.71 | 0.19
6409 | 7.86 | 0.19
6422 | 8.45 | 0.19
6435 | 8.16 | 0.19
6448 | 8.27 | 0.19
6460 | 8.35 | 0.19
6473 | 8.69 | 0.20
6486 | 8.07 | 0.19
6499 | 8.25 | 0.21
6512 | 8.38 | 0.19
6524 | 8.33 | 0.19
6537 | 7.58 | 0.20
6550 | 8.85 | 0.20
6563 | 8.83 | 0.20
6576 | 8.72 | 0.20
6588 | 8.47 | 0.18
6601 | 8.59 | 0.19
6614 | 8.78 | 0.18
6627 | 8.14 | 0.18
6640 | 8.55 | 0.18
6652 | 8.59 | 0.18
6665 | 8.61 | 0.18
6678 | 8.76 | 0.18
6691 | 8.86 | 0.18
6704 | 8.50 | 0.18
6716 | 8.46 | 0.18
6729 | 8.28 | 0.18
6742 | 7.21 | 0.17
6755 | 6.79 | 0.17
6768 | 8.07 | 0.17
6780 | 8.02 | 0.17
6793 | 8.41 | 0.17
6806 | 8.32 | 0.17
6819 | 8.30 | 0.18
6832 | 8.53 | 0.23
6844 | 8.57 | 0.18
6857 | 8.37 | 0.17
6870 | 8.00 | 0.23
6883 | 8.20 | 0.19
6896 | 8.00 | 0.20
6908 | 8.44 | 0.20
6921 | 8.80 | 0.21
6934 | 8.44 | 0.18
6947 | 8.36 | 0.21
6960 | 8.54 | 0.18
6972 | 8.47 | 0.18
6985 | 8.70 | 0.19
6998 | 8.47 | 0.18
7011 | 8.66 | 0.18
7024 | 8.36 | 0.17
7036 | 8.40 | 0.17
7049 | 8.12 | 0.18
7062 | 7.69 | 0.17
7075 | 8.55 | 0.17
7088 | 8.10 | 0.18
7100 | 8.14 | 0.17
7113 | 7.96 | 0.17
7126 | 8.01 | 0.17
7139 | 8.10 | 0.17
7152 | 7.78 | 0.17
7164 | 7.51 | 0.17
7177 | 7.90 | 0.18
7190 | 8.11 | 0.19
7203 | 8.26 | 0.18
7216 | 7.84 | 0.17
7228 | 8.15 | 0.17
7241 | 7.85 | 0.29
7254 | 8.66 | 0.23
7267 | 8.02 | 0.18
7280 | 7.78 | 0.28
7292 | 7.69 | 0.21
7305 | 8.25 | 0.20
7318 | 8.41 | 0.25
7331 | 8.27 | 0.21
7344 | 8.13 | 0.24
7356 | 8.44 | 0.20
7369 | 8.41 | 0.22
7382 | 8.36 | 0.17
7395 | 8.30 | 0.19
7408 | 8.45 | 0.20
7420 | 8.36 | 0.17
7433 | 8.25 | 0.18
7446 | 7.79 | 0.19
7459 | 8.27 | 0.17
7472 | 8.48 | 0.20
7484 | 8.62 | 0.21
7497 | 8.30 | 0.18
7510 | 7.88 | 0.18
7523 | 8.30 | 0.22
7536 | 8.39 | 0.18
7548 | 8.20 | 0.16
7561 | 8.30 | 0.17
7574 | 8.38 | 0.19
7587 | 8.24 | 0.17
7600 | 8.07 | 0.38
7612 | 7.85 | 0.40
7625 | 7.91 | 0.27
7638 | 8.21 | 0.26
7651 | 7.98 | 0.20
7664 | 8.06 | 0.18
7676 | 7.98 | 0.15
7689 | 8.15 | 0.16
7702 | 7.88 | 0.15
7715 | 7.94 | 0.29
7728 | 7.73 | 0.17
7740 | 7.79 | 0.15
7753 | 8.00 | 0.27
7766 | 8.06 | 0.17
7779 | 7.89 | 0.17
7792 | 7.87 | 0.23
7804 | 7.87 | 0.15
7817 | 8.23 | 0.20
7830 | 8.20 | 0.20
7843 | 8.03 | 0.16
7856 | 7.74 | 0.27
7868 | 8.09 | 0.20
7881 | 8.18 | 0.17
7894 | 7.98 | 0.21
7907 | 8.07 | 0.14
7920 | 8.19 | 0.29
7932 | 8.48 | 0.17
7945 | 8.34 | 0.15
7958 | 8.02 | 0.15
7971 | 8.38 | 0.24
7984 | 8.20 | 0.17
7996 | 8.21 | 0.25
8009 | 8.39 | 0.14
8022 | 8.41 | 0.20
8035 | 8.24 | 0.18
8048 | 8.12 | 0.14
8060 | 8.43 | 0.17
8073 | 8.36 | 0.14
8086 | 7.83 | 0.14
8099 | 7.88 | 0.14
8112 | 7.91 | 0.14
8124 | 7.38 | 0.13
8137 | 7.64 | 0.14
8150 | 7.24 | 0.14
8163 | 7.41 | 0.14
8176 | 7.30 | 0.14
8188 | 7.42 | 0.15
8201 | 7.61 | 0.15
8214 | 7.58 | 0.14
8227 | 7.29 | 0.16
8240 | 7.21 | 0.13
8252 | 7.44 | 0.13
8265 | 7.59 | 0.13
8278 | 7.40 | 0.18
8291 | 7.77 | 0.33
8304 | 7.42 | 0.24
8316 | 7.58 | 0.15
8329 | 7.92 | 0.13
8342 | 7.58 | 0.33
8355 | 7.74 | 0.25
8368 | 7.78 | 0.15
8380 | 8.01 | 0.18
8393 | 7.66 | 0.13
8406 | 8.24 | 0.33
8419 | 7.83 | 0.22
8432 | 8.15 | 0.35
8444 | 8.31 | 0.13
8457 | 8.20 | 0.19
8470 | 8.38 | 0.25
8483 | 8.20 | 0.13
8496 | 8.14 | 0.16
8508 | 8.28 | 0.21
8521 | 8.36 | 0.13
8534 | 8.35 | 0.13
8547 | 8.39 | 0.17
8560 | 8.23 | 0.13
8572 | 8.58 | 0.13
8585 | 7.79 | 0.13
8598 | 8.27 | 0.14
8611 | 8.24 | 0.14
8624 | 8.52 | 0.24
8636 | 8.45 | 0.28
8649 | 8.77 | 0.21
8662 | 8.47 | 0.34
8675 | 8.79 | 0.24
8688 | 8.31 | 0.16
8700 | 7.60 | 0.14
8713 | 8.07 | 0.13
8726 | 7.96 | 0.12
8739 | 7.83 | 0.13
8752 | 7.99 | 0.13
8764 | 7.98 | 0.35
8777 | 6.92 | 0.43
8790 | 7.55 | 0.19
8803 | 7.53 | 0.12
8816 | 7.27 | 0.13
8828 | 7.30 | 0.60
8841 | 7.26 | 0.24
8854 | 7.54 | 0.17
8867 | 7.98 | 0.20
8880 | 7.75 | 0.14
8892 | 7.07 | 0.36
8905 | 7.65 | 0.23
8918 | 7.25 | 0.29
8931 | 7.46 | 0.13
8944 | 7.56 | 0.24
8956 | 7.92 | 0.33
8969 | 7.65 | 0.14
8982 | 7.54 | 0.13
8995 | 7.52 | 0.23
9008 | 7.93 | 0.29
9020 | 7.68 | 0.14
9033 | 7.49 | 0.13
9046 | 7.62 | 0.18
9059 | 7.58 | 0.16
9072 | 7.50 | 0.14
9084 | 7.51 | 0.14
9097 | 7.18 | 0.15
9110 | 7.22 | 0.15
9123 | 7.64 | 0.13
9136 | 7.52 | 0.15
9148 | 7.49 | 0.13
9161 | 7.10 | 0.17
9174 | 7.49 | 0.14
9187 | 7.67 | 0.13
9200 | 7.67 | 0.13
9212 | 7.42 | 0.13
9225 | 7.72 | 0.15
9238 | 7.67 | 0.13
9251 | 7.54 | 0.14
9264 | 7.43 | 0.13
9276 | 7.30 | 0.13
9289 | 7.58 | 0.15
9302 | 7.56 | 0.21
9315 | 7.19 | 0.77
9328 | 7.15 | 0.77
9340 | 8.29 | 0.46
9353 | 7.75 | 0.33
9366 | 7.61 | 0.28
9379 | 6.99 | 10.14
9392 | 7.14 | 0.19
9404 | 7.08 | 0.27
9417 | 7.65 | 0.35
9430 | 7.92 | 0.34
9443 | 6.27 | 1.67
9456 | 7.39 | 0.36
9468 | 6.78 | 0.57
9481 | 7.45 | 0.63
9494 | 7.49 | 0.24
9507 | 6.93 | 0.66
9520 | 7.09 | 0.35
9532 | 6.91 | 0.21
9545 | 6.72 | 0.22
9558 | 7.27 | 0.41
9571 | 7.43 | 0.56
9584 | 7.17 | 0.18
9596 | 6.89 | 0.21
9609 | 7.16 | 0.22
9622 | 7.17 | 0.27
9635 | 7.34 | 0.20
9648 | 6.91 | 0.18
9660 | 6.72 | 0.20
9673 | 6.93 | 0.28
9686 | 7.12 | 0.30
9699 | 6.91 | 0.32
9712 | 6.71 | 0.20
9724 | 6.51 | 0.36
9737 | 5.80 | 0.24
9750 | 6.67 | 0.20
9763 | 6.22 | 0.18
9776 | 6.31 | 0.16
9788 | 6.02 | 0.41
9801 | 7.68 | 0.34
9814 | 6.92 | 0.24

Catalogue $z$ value 0.145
